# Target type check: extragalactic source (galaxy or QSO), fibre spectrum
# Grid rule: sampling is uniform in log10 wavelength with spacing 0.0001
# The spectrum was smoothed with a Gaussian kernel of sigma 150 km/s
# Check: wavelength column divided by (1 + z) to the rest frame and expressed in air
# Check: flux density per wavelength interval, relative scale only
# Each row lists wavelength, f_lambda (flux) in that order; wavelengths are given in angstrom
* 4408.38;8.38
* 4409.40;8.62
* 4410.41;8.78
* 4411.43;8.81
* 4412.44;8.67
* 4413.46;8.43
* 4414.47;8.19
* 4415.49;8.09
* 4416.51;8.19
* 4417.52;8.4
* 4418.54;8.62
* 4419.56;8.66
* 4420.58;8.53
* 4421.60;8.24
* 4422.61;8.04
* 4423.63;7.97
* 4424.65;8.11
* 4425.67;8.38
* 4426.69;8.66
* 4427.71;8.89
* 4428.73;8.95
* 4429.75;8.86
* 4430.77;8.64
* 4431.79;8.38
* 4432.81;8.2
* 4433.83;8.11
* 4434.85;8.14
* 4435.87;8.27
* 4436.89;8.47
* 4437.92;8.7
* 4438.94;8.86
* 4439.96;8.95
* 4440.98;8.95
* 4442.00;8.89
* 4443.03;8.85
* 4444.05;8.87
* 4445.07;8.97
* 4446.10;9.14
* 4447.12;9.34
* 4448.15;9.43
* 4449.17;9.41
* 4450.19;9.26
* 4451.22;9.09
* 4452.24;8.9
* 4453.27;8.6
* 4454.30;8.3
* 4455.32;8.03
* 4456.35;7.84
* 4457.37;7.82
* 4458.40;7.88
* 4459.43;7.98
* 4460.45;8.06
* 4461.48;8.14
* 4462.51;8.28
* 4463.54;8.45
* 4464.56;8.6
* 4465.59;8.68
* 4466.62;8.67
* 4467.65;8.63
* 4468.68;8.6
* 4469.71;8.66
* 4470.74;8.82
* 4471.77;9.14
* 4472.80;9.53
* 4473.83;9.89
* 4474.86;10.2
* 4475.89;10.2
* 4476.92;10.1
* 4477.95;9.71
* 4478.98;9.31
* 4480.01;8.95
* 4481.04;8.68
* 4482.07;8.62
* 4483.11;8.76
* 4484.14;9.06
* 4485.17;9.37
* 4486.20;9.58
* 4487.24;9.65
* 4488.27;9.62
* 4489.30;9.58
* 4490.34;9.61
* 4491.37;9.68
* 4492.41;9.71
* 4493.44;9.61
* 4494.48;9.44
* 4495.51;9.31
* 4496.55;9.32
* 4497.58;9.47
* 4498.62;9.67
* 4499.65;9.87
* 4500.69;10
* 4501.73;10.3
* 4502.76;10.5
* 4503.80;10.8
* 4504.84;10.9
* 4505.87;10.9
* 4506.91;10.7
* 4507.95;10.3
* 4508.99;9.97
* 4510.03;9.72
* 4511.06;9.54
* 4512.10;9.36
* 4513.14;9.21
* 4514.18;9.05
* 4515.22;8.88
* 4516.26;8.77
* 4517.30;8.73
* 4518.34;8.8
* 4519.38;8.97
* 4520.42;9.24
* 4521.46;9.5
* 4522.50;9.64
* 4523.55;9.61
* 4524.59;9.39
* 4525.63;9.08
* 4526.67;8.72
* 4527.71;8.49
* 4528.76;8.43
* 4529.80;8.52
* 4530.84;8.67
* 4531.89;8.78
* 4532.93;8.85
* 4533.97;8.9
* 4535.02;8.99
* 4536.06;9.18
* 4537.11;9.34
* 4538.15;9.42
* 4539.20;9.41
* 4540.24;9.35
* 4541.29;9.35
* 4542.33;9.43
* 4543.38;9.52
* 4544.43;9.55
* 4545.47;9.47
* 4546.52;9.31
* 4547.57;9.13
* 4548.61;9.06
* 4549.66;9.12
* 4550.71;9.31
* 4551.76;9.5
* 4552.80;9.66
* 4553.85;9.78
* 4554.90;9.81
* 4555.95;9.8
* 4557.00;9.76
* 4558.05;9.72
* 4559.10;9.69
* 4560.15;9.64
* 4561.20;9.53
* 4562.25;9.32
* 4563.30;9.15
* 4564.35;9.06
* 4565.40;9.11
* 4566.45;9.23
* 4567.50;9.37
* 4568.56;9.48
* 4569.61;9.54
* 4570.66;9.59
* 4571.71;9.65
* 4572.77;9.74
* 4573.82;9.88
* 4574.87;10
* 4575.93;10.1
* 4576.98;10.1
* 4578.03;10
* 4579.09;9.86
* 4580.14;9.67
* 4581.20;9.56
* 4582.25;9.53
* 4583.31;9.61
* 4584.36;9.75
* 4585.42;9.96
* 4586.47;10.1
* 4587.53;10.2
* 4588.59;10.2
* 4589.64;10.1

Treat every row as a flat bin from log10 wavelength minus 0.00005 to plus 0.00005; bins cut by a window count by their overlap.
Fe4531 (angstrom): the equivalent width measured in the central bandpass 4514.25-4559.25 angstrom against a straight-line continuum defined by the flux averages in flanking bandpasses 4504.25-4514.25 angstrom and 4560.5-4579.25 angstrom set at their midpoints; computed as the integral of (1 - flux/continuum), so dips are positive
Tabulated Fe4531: 2.7 angstrom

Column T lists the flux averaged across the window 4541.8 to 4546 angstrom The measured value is 9.49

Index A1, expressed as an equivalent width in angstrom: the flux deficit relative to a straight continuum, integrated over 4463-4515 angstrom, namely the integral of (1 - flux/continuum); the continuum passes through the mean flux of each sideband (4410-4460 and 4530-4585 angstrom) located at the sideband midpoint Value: -3.2 angstrom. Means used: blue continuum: 8.57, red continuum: 9.46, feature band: 9.52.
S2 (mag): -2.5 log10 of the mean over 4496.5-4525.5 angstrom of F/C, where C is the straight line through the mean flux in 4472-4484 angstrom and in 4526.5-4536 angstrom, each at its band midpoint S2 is -0.08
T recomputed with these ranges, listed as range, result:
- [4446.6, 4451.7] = 9.31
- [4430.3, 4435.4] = 8.3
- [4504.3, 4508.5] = 10.7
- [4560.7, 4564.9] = 9.27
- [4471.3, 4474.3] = 9.52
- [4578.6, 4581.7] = 9.69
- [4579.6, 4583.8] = 9.59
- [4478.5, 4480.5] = 9.14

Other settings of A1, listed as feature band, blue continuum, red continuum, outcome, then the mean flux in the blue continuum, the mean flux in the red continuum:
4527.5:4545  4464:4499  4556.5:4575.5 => 0.7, 9.3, 9.53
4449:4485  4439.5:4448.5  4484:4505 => 2.1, 9.03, 9.76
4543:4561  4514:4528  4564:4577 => -0.2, 9.07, 9.59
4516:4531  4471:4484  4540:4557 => 0.7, 9.4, 9.46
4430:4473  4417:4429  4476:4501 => 1.2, 8.44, 9.45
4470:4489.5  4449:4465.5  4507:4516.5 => -1.2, 8.4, 9.5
